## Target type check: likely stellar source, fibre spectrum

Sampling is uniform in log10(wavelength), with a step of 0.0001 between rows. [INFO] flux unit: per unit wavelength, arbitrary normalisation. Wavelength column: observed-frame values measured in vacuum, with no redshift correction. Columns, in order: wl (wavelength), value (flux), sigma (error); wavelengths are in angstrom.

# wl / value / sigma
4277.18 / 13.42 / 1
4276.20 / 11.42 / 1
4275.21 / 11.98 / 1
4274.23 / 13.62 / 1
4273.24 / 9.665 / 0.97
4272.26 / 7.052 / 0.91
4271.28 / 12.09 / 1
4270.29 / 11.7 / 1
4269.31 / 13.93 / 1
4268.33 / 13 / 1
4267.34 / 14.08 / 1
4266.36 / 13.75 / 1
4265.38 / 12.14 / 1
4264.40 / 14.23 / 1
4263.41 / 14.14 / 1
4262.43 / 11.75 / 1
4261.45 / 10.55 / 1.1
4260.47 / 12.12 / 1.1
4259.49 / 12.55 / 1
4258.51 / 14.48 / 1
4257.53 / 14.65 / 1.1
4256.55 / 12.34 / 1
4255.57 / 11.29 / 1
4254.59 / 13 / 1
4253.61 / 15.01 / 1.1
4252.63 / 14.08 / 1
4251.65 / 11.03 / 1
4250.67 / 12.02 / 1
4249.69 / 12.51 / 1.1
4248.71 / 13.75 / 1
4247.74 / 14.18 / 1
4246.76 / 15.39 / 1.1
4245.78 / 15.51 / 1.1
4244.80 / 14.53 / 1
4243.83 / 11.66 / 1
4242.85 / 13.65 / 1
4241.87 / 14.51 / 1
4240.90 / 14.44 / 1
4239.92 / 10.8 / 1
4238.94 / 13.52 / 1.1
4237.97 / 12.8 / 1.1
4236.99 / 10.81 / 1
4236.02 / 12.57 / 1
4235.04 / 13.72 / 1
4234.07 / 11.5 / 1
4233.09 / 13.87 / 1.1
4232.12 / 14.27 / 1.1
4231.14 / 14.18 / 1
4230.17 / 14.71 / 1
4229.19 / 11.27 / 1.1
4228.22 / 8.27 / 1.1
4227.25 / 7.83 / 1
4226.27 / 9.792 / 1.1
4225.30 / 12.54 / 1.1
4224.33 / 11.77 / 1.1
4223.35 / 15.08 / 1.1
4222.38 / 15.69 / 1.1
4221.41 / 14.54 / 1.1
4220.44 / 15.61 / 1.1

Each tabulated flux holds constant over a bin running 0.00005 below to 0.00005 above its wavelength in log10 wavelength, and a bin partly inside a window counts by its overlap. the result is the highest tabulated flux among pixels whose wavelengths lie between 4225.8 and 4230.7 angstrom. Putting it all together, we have 14.71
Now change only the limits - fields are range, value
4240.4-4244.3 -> 14.51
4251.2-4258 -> 15.01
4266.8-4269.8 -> 14.08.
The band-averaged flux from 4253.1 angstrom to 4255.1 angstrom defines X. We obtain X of 14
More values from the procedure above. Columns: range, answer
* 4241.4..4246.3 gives 14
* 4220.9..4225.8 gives 13.9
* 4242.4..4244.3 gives 12.6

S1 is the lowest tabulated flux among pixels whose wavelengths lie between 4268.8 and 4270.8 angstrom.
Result 11.7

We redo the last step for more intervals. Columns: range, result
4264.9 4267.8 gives 12.14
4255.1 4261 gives 11.29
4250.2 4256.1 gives 11.03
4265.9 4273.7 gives 7.052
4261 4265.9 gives 10.55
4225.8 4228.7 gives 7.83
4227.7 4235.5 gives 8.27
